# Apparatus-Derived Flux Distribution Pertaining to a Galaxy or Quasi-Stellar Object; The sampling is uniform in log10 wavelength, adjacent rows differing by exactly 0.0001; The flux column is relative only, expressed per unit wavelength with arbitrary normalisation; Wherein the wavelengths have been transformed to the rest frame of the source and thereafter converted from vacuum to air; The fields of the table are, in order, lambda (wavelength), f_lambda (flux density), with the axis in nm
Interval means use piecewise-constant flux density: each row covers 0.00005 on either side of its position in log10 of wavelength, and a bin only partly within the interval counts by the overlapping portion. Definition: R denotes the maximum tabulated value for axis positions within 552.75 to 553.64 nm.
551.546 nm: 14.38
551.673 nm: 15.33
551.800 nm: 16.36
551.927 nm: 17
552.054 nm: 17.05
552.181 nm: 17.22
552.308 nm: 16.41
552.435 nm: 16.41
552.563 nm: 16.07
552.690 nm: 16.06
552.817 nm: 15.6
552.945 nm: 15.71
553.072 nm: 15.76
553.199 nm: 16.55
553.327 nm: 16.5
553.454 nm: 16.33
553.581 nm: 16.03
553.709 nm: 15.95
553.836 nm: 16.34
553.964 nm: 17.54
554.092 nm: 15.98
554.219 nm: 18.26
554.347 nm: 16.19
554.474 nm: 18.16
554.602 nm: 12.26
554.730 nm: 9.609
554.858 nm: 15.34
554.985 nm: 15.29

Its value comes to 16.55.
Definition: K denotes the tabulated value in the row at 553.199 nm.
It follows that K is 16.55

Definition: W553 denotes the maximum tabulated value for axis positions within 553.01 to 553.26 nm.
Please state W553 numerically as 16.55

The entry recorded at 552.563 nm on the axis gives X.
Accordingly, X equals 16.07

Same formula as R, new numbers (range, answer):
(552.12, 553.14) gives 17.22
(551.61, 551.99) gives 17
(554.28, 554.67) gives 18.16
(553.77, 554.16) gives 17.54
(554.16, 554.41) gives 18.26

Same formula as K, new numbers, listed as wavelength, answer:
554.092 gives 15.98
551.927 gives 17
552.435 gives 16.41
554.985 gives 15.29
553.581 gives 16.03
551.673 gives 15.33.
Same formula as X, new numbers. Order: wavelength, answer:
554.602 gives 12.26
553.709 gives 15.95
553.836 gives 16.34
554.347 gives 16.19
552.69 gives 16.06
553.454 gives 16.33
